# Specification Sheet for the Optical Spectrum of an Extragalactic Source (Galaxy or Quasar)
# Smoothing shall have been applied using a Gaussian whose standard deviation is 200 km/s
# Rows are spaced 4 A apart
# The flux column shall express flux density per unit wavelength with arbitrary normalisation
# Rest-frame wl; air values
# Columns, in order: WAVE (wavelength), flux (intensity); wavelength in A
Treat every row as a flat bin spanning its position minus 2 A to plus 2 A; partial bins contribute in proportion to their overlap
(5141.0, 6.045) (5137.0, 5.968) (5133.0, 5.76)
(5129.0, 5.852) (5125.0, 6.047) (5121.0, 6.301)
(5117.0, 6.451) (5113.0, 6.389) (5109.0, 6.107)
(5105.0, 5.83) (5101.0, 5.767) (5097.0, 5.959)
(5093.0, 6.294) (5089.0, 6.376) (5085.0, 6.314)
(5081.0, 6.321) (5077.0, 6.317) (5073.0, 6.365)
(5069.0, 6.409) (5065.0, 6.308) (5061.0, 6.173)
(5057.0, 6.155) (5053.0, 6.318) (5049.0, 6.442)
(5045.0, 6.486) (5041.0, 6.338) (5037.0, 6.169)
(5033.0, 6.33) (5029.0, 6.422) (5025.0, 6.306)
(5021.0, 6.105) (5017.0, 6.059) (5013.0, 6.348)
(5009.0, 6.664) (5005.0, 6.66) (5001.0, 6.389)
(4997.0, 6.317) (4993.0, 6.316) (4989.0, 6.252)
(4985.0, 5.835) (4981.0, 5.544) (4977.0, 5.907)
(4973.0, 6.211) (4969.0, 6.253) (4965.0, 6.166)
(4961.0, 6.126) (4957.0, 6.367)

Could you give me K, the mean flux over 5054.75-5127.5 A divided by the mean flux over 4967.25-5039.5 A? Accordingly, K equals 1.00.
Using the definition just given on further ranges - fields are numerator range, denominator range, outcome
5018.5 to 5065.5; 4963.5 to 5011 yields 1.01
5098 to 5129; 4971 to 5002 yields 1.00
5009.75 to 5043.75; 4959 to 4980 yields 1.03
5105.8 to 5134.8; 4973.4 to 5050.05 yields 0.98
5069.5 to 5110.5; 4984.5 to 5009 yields 0.97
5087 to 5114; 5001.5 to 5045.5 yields 0.96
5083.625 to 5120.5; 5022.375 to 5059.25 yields 0.98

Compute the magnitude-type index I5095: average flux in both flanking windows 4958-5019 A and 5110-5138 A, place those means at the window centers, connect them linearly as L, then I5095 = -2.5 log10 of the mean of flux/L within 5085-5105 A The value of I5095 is 0.01 mag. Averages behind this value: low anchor 6.21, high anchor 6.11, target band 6.09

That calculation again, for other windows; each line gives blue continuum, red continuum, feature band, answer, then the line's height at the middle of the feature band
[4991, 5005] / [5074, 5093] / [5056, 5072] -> 0.01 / 6.34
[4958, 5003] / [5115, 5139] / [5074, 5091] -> -0.04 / 6.08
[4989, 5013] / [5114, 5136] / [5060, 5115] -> 0.00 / 6.2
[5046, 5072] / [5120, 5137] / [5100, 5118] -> -0.01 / 6.06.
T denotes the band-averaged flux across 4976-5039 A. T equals 6.23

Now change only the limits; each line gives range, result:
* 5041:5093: 6.33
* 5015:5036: 6.24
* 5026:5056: 6.35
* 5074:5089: 6.33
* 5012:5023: 6.15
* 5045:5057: 6.36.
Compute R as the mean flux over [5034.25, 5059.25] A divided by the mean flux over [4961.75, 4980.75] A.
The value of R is 1.0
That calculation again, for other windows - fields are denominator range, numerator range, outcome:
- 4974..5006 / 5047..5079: 1.03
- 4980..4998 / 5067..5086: 1.05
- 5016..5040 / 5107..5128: 1.00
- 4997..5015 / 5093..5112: 0.92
